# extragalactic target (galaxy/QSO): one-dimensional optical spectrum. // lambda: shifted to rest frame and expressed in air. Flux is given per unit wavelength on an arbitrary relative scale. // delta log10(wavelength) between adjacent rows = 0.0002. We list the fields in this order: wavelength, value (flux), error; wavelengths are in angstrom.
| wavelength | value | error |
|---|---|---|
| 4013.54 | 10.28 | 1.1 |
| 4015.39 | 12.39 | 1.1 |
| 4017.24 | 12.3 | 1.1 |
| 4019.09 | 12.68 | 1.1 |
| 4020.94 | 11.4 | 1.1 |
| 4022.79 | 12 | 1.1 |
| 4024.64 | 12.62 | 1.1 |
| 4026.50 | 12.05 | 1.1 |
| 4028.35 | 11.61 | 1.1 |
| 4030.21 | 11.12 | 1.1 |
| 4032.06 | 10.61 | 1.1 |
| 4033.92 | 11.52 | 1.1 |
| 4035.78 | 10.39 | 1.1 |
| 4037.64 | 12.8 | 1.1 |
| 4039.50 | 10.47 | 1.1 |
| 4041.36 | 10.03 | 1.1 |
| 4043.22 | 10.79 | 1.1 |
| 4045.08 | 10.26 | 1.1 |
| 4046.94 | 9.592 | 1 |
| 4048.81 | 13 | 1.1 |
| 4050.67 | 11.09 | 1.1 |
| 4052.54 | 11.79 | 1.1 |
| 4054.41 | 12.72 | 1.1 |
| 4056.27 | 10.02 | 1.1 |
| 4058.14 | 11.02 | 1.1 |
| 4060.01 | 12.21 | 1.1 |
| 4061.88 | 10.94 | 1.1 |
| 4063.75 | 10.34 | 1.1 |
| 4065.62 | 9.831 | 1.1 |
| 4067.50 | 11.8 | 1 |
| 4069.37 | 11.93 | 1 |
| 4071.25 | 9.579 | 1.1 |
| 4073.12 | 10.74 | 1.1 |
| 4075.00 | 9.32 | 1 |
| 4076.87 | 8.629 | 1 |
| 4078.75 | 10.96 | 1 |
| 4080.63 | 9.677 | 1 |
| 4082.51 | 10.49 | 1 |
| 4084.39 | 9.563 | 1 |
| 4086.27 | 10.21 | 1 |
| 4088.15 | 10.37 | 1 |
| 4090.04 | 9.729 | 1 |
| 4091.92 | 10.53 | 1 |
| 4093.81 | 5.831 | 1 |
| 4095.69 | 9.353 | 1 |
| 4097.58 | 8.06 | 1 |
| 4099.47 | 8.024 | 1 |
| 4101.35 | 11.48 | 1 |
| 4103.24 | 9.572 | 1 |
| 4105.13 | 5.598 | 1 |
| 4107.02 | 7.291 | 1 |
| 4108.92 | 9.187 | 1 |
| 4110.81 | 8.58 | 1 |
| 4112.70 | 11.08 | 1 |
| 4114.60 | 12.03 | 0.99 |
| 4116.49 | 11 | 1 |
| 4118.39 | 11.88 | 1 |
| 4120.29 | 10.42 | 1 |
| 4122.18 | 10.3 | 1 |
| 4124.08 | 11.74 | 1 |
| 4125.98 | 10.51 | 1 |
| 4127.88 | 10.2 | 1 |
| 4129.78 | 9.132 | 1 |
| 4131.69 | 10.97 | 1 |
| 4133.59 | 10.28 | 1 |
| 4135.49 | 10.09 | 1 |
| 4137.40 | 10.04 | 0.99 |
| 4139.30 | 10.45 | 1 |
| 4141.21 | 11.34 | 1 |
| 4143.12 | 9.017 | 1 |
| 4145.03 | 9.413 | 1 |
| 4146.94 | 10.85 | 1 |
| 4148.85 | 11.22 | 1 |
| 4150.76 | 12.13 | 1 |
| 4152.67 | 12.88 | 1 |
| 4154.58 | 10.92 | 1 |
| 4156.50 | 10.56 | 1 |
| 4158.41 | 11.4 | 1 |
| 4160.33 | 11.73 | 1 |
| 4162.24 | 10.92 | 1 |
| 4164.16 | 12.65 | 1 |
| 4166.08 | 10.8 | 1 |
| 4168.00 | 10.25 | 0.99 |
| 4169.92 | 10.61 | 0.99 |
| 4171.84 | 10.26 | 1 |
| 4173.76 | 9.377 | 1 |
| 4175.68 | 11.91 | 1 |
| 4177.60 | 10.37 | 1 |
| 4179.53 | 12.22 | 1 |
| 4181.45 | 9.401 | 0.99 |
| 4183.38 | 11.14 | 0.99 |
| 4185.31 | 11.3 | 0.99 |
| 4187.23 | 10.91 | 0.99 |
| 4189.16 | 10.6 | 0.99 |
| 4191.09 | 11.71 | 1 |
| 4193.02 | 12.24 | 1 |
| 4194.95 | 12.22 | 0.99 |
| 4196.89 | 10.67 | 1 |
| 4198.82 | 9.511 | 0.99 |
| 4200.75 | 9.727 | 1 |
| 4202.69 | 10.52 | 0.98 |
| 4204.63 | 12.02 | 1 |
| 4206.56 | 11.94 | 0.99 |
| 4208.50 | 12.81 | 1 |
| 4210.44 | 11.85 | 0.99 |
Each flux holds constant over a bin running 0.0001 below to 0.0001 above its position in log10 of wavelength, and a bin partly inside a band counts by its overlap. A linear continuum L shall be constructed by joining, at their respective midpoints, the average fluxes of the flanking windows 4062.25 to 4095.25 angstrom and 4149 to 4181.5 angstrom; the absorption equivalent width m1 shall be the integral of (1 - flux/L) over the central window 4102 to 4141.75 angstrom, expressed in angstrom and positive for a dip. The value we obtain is 1.8 angstrom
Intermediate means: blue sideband 9.98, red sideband 11.1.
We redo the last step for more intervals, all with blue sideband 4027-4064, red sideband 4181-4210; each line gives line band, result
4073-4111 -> 6.72 angstrom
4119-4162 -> 1.66 angstrom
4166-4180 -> 0.61 angstrom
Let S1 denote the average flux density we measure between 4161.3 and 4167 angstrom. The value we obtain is 11.5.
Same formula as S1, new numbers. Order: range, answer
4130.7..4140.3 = 10.4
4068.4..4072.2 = 10.8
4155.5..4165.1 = 11.4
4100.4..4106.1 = 8.89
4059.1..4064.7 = 11.2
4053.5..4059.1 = 11.3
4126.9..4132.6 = 10.1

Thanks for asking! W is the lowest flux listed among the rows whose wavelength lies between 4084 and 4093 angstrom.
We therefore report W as 9.563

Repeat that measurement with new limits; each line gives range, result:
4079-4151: 5.598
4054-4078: 8.629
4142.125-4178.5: 9.017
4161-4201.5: 9.377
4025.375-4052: 9.592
